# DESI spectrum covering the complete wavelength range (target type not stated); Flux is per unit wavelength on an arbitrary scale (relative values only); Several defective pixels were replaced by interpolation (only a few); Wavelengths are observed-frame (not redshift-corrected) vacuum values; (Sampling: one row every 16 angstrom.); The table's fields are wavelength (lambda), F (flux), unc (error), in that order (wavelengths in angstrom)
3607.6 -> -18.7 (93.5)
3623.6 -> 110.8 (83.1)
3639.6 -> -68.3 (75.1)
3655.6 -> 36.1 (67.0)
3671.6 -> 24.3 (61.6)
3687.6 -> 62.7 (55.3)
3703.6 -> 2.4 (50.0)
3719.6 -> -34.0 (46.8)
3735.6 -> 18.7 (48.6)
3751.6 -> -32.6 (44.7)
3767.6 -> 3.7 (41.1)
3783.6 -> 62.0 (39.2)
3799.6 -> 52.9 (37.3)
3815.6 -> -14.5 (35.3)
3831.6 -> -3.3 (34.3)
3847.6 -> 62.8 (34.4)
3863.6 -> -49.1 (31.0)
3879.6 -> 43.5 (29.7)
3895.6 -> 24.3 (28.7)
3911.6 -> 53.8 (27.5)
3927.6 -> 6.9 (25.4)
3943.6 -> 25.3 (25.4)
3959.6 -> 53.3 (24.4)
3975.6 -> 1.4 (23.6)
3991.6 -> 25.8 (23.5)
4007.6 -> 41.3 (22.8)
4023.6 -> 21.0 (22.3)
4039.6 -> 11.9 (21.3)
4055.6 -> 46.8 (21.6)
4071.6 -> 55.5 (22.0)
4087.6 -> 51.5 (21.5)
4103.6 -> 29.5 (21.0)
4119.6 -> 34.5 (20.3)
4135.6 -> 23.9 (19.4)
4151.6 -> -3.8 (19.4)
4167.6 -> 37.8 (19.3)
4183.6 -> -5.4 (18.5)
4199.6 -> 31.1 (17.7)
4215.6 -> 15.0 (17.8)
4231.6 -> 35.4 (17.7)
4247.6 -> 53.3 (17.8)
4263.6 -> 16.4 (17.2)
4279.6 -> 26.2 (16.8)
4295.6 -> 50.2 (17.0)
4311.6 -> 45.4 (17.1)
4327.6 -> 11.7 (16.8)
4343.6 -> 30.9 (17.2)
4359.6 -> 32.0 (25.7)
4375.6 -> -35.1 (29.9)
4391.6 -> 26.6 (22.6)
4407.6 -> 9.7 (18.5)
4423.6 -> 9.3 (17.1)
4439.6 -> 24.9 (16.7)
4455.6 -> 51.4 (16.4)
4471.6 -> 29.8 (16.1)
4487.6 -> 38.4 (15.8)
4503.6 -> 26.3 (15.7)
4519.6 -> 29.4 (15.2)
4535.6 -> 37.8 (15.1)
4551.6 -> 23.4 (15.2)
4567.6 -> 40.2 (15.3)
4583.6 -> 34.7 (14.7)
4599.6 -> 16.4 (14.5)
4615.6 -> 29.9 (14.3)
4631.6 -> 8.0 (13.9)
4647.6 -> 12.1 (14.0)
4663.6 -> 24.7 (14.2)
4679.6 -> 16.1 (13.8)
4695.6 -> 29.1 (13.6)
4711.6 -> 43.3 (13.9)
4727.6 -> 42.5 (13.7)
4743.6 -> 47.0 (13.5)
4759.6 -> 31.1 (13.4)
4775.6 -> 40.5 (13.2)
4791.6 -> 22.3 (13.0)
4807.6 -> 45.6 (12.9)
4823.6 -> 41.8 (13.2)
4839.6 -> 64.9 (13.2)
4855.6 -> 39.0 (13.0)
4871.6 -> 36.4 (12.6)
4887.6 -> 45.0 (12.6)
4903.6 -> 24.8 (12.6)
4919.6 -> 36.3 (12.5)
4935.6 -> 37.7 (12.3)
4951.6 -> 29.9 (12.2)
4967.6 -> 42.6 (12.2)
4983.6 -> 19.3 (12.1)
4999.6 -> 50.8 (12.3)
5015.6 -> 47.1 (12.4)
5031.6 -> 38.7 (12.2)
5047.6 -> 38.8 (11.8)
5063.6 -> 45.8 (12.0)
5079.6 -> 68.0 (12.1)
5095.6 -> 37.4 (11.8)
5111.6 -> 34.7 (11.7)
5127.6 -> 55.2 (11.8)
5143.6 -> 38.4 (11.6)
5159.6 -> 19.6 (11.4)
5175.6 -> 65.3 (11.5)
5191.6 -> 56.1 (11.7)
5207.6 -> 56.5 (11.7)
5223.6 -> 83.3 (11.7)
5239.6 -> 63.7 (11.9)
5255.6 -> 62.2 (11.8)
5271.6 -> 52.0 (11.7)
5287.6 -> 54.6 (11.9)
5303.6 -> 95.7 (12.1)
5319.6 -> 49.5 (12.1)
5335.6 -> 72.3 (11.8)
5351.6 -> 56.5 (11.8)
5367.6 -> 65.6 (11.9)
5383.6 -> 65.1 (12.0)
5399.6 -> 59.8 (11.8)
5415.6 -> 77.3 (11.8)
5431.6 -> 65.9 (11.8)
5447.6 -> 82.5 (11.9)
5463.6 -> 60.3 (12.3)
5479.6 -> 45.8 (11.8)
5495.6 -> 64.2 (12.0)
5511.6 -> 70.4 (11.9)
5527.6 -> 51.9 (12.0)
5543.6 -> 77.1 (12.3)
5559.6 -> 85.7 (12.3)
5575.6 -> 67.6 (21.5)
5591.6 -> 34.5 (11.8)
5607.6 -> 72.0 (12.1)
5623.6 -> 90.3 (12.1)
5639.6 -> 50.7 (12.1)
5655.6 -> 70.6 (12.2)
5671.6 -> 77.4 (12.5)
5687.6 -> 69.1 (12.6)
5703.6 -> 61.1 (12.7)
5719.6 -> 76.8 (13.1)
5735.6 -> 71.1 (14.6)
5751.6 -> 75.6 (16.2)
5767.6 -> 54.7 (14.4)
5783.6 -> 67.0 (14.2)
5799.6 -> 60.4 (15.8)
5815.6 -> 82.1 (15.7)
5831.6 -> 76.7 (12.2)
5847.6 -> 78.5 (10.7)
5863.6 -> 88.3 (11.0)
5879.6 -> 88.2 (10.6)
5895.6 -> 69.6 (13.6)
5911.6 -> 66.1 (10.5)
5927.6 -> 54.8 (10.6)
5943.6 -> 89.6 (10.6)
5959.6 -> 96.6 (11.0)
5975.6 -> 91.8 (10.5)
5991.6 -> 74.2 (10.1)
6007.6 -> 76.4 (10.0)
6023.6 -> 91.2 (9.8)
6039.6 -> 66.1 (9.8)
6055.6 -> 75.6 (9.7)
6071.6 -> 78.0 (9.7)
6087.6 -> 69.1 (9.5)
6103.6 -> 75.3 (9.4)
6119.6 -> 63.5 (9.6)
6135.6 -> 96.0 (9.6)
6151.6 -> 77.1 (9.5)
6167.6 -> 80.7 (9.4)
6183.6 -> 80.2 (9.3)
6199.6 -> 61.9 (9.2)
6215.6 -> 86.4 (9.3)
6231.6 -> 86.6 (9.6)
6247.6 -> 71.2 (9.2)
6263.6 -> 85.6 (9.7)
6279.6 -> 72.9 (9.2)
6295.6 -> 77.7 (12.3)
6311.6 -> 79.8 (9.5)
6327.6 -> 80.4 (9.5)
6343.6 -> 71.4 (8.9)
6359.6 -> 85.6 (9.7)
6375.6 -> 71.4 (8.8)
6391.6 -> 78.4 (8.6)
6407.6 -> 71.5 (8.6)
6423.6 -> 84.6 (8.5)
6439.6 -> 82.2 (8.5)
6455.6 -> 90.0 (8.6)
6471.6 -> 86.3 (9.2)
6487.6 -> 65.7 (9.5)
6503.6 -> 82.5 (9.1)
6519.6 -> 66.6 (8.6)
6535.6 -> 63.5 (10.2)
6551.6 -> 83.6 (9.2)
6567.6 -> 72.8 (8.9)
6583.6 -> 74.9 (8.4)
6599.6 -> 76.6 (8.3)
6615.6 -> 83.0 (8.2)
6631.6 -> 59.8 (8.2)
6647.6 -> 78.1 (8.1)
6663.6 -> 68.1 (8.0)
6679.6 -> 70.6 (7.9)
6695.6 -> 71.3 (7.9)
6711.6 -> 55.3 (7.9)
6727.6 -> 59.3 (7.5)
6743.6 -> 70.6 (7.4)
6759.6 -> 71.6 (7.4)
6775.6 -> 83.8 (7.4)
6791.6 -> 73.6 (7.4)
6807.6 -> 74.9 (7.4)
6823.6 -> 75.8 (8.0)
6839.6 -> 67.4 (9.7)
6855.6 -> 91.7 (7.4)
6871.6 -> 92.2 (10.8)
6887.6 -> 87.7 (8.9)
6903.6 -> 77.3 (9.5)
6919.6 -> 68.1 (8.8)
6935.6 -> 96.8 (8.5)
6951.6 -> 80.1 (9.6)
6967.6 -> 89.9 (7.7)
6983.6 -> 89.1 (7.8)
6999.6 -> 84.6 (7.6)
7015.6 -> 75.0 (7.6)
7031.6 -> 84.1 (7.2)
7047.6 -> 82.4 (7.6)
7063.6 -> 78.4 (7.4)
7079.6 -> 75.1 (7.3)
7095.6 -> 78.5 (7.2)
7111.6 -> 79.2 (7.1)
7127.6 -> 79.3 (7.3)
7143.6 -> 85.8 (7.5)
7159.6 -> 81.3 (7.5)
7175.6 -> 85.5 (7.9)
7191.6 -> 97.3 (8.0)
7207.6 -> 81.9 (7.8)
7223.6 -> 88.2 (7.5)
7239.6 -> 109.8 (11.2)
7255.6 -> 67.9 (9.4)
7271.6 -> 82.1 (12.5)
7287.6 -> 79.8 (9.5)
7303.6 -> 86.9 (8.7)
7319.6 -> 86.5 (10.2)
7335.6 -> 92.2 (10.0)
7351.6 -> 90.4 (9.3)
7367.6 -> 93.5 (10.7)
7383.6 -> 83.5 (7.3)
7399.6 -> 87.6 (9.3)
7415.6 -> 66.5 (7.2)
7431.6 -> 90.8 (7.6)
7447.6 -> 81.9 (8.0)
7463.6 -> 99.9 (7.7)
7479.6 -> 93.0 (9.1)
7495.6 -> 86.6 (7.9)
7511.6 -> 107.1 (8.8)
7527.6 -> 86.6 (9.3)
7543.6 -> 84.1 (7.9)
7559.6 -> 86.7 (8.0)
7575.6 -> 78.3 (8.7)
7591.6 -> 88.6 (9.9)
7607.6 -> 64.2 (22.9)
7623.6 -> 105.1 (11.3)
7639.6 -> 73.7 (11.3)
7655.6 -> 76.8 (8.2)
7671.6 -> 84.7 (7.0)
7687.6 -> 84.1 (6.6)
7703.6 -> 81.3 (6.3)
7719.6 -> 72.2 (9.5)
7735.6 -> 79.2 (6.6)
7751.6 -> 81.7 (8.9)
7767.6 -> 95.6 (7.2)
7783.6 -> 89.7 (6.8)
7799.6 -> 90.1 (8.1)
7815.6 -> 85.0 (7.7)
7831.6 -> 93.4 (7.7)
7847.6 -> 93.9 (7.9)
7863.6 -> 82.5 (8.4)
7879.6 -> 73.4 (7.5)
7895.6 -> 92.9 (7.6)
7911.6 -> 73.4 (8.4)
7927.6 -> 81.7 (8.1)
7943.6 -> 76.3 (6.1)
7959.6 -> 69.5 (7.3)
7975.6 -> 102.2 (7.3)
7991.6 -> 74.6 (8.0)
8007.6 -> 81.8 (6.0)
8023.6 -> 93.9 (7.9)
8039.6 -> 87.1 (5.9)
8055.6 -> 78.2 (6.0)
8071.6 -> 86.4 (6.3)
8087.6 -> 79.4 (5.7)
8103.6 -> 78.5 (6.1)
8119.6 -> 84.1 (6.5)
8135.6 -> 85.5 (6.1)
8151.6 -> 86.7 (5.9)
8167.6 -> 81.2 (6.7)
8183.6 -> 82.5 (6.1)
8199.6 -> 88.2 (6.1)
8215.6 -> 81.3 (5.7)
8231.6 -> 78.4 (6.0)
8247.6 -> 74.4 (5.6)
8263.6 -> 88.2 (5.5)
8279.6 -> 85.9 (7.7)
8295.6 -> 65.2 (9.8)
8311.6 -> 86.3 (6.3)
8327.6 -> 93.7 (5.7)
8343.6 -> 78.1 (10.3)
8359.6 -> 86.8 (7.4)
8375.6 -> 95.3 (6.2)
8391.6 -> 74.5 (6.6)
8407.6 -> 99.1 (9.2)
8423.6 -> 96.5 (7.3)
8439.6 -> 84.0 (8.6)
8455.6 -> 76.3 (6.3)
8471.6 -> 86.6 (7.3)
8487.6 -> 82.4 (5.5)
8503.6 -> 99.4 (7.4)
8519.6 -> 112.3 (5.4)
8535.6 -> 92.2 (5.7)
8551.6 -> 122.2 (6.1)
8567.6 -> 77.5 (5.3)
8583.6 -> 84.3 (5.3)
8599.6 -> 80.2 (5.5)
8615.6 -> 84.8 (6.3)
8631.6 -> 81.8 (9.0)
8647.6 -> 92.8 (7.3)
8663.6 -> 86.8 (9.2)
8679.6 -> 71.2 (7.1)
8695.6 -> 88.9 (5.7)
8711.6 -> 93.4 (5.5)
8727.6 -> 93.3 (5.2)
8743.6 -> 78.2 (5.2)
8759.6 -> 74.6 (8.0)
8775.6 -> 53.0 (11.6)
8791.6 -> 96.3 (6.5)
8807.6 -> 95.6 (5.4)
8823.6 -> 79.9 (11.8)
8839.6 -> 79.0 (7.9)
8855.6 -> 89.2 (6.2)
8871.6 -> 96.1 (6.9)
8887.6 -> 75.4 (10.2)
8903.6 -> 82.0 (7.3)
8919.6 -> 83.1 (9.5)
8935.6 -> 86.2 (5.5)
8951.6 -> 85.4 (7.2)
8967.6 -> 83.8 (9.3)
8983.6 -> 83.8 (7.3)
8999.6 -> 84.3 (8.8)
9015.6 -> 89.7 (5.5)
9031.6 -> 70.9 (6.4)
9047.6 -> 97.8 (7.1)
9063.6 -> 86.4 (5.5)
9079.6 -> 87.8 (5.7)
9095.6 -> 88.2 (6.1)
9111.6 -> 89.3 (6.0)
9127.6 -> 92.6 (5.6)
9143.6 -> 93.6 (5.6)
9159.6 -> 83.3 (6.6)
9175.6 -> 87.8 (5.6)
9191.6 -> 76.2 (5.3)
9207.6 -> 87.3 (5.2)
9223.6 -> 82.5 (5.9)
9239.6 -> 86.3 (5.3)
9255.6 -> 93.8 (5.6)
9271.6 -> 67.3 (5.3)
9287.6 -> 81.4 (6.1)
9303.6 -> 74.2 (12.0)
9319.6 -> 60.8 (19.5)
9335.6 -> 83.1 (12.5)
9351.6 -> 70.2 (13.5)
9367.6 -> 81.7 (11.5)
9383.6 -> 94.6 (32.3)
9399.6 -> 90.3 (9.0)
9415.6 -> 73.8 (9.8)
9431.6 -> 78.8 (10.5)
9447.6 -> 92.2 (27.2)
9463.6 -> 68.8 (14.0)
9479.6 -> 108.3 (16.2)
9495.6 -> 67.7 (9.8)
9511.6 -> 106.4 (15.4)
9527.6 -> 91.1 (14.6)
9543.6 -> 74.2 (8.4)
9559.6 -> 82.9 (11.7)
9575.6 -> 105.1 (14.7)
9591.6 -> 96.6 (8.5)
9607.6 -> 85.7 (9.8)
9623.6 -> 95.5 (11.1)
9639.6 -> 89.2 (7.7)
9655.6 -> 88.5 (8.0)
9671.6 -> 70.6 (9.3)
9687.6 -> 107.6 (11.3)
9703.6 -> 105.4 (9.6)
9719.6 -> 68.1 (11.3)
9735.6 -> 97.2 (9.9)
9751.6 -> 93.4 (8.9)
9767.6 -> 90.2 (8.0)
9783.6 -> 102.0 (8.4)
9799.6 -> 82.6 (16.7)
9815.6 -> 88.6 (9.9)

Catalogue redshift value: 0.30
